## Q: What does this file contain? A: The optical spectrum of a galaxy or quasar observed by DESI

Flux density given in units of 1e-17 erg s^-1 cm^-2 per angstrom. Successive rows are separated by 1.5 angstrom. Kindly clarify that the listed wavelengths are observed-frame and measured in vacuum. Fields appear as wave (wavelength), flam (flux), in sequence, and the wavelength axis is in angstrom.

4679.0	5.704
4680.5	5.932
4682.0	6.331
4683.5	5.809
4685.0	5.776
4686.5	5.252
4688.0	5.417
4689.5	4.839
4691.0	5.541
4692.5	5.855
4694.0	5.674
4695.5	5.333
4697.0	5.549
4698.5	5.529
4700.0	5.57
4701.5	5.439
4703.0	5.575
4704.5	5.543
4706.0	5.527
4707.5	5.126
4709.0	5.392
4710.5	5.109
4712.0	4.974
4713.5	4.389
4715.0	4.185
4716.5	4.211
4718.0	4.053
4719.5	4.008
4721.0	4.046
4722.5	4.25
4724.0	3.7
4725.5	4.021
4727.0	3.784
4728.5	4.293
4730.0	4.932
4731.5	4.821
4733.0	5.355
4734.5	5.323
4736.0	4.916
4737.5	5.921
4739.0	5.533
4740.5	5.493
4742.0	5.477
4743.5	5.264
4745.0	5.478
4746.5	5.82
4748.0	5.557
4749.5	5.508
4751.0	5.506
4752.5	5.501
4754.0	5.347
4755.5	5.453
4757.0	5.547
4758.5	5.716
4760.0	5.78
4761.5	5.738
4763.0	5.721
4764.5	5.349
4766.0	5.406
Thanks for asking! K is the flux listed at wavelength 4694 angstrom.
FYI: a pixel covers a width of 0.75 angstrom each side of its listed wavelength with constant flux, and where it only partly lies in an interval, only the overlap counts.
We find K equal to 5.674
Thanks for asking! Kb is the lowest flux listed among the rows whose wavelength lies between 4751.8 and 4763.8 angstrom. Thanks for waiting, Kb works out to 5.347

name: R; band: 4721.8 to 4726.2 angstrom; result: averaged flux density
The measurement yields 3.99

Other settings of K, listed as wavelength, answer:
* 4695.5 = 5.333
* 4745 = 5.478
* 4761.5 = 5.738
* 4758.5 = 5.716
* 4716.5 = 4.211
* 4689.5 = 4.839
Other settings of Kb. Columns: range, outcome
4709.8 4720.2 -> 4.008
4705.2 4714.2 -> 4.389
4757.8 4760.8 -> 5.716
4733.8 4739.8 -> 4.916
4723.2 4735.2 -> 3.7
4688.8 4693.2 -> 4.839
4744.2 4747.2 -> 5.478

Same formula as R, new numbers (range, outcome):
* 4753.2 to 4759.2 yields 5.51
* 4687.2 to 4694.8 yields 5.46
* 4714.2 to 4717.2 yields 4.2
